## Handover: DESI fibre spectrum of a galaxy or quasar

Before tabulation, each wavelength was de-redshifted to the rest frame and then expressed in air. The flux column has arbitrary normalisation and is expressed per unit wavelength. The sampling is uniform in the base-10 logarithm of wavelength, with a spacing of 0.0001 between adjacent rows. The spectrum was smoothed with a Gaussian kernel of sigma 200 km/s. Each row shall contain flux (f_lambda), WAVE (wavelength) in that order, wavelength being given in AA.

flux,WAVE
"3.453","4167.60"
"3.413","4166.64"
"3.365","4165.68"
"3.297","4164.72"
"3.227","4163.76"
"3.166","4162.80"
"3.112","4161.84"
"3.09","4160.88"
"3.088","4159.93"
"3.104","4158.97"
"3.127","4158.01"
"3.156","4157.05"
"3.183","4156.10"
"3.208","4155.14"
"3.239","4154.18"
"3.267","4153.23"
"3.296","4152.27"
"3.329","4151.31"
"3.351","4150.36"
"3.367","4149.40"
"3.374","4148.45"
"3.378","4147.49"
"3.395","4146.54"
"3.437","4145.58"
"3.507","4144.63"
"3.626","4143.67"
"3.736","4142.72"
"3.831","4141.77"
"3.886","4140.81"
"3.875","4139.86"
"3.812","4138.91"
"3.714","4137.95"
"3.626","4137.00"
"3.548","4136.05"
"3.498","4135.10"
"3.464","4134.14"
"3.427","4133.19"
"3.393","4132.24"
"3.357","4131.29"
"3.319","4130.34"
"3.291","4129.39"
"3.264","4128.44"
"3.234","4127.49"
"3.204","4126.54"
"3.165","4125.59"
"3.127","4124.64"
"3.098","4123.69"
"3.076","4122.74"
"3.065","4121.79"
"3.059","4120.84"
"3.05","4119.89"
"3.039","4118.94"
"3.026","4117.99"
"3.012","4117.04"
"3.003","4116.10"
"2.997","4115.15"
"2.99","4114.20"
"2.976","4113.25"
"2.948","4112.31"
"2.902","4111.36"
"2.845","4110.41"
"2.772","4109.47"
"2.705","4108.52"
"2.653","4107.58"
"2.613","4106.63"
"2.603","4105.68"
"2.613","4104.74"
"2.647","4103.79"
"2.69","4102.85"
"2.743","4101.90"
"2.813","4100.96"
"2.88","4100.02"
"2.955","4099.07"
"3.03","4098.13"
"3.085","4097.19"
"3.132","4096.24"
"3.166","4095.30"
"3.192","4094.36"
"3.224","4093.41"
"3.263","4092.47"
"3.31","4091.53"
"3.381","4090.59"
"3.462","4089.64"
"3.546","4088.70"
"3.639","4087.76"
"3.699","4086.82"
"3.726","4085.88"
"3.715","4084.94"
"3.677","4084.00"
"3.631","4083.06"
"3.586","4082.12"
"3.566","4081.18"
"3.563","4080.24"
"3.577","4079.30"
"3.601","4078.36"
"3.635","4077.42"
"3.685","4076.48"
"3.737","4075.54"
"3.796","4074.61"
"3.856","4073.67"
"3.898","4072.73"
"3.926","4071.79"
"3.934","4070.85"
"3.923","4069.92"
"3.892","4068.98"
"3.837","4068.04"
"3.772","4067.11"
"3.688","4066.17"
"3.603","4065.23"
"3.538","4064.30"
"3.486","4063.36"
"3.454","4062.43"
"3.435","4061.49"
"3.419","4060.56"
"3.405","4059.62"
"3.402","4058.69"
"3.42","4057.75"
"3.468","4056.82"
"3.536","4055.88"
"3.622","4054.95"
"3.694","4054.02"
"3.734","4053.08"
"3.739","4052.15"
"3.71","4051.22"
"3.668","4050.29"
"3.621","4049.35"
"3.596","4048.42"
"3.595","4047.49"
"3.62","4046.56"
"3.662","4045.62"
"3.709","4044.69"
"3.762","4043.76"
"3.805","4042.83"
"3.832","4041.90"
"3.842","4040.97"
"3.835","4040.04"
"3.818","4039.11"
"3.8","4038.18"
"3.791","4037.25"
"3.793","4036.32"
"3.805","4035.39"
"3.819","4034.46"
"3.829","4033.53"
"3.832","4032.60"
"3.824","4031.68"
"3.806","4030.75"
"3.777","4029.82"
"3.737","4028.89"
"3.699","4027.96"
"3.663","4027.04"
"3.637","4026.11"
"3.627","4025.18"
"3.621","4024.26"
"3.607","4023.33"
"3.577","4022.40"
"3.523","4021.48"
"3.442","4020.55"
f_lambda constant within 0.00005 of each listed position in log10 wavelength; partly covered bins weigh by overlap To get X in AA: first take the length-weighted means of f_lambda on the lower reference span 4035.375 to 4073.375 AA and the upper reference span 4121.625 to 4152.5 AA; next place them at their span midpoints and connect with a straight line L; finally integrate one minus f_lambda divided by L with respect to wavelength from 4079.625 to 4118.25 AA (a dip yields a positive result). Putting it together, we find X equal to 4.7 AA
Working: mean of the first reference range 3.68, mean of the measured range 3.12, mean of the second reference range 3.43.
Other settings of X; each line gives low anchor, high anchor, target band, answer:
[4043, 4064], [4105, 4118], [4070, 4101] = -3.0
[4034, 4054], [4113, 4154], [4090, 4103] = 1.6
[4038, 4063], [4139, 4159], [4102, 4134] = 4.4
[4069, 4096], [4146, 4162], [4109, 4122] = 1.7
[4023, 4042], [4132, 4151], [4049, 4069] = 0.7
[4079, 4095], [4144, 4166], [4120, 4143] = -0.4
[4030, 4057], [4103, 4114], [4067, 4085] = -2.7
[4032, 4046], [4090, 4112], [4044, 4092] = -3.6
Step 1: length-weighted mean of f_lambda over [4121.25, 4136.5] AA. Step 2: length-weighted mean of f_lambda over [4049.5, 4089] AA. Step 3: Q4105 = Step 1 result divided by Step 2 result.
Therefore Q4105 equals 0.90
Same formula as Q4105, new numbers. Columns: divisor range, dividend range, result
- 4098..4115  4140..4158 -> 1.22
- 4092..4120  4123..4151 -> 1.18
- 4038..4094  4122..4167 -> 0.92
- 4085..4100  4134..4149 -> 1.09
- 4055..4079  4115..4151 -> 0.92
